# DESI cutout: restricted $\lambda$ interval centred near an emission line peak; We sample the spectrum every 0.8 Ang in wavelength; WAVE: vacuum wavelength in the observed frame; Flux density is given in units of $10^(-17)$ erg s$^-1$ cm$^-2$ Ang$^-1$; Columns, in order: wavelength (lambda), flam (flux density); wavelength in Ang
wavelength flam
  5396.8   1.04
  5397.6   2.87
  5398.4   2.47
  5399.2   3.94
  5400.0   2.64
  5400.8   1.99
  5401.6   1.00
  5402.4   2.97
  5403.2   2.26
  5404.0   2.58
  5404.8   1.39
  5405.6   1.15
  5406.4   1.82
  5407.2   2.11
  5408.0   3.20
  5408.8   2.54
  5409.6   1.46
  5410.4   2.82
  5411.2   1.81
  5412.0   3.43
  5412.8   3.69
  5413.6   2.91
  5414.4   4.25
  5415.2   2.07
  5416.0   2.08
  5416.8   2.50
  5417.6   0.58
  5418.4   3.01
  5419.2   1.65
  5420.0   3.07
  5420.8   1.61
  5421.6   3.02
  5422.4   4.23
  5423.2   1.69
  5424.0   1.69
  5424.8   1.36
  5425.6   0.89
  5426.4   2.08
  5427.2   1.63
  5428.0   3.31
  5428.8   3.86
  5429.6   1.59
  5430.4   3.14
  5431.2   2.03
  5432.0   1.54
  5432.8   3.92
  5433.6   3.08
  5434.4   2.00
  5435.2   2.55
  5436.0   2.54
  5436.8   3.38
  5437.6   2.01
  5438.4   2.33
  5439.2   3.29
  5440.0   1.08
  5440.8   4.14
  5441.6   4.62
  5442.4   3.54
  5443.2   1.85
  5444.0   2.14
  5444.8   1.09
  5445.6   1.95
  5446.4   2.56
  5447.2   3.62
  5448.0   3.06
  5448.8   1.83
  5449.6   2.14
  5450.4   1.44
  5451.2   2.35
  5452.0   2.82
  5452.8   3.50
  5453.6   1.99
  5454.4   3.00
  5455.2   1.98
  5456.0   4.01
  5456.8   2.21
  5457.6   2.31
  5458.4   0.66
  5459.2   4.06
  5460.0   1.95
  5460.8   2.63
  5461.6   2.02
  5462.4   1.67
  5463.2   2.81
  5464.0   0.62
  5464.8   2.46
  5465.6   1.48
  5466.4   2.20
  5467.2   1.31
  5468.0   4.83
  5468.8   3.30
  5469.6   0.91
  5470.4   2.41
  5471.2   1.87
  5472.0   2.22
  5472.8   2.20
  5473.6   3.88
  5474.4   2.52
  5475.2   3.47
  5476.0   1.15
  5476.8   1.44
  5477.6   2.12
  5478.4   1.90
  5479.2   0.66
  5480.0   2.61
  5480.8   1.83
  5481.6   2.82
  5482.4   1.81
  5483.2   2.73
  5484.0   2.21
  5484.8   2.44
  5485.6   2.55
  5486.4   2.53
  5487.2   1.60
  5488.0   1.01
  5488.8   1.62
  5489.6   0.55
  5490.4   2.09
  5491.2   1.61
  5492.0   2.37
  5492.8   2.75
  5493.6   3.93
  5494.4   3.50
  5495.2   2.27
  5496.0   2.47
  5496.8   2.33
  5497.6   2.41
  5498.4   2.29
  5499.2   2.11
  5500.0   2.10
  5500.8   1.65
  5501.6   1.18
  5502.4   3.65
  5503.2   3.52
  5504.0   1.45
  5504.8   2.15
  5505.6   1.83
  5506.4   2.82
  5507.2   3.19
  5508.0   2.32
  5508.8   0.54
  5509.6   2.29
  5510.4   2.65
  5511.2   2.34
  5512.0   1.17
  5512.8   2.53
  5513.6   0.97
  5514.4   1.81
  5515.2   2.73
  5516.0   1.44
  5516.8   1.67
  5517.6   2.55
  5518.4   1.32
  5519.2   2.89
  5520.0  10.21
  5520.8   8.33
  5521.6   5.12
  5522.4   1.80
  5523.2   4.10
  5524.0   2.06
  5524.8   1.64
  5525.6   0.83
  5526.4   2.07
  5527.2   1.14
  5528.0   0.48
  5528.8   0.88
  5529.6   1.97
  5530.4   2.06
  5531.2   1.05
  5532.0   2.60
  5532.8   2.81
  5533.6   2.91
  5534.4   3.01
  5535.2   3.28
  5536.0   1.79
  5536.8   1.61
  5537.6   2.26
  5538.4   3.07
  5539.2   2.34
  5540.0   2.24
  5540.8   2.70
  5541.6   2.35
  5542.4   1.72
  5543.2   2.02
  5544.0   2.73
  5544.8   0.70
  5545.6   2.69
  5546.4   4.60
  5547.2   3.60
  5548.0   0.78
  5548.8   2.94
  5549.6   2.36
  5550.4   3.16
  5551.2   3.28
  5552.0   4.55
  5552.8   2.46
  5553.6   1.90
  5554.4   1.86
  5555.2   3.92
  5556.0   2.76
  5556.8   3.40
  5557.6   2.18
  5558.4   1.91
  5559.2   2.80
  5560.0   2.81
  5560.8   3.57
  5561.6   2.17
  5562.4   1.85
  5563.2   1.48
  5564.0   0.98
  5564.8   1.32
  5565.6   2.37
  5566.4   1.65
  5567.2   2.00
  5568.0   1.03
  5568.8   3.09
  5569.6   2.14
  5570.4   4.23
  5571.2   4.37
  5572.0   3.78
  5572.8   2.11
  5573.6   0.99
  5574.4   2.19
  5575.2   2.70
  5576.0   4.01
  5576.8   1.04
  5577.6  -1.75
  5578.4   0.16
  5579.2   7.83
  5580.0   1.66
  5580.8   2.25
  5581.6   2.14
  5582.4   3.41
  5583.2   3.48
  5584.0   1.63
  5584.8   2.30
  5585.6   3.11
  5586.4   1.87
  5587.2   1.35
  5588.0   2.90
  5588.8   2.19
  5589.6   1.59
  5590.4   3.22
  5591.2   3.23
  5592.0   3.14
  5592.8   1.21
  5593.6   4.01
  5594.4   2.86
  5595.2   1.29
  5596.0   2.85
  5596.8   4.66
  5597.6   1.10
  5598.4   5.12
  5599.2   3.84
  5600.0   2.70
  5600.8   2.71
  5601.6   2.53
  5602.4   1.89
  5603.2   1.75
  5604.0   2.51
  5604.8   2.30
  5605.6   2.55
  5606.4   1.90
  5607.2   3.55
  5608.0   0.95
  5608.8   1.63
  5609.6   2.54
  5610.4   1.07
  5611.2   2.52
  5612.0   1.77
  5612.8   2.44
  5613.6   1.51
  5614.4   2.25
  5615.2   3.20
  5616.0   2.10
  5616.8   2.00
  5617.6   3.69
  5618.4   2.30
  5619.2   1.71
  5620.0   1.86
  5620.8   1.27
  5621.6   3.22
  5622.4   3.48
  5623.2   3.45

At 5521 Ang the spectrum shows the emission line H-beta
